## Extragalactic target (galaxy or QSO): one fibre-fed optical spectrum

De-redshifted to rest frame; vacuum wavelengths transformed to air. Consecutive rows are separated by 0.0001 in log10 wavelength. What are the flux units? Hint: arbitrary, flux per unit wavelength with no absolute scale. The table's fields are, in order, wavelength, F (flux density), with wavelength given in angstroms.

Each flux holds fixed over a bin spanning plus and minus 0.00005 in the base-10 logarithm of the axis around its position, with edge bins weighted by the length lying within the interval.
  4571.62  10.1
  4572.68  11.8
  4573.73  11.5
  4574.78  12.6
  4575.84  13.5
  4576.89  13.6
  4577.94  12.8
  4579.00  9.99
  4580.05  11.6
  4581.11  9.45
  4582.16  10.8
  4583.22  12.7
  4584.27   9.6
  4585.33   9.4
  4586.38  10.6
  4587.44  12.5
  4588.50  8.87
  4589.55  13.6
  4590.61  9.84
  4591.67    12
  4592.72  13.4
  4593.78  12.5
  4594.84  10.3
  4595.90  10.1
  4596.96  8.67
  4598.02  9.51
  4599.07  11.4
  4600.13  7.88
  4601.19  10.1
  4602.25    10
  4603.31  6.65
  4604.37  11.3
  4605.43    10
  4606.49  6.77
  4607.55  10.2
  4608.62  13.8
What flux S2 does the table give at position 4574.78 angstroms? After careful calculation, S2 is 12.6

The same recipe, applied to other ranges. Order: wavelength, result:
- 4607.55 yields 10.2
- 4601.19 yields 10.1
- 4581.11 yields 9.45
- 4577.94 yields 12.8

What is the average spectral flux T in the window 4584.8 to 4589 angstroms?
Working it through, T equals 10.3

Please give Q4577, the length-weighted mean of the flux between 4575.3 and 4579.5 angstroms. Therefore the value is 12.5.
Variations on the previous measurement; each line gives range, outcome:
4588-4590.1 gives 11.3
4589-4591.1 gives 11.7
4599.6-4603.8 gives 8.67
